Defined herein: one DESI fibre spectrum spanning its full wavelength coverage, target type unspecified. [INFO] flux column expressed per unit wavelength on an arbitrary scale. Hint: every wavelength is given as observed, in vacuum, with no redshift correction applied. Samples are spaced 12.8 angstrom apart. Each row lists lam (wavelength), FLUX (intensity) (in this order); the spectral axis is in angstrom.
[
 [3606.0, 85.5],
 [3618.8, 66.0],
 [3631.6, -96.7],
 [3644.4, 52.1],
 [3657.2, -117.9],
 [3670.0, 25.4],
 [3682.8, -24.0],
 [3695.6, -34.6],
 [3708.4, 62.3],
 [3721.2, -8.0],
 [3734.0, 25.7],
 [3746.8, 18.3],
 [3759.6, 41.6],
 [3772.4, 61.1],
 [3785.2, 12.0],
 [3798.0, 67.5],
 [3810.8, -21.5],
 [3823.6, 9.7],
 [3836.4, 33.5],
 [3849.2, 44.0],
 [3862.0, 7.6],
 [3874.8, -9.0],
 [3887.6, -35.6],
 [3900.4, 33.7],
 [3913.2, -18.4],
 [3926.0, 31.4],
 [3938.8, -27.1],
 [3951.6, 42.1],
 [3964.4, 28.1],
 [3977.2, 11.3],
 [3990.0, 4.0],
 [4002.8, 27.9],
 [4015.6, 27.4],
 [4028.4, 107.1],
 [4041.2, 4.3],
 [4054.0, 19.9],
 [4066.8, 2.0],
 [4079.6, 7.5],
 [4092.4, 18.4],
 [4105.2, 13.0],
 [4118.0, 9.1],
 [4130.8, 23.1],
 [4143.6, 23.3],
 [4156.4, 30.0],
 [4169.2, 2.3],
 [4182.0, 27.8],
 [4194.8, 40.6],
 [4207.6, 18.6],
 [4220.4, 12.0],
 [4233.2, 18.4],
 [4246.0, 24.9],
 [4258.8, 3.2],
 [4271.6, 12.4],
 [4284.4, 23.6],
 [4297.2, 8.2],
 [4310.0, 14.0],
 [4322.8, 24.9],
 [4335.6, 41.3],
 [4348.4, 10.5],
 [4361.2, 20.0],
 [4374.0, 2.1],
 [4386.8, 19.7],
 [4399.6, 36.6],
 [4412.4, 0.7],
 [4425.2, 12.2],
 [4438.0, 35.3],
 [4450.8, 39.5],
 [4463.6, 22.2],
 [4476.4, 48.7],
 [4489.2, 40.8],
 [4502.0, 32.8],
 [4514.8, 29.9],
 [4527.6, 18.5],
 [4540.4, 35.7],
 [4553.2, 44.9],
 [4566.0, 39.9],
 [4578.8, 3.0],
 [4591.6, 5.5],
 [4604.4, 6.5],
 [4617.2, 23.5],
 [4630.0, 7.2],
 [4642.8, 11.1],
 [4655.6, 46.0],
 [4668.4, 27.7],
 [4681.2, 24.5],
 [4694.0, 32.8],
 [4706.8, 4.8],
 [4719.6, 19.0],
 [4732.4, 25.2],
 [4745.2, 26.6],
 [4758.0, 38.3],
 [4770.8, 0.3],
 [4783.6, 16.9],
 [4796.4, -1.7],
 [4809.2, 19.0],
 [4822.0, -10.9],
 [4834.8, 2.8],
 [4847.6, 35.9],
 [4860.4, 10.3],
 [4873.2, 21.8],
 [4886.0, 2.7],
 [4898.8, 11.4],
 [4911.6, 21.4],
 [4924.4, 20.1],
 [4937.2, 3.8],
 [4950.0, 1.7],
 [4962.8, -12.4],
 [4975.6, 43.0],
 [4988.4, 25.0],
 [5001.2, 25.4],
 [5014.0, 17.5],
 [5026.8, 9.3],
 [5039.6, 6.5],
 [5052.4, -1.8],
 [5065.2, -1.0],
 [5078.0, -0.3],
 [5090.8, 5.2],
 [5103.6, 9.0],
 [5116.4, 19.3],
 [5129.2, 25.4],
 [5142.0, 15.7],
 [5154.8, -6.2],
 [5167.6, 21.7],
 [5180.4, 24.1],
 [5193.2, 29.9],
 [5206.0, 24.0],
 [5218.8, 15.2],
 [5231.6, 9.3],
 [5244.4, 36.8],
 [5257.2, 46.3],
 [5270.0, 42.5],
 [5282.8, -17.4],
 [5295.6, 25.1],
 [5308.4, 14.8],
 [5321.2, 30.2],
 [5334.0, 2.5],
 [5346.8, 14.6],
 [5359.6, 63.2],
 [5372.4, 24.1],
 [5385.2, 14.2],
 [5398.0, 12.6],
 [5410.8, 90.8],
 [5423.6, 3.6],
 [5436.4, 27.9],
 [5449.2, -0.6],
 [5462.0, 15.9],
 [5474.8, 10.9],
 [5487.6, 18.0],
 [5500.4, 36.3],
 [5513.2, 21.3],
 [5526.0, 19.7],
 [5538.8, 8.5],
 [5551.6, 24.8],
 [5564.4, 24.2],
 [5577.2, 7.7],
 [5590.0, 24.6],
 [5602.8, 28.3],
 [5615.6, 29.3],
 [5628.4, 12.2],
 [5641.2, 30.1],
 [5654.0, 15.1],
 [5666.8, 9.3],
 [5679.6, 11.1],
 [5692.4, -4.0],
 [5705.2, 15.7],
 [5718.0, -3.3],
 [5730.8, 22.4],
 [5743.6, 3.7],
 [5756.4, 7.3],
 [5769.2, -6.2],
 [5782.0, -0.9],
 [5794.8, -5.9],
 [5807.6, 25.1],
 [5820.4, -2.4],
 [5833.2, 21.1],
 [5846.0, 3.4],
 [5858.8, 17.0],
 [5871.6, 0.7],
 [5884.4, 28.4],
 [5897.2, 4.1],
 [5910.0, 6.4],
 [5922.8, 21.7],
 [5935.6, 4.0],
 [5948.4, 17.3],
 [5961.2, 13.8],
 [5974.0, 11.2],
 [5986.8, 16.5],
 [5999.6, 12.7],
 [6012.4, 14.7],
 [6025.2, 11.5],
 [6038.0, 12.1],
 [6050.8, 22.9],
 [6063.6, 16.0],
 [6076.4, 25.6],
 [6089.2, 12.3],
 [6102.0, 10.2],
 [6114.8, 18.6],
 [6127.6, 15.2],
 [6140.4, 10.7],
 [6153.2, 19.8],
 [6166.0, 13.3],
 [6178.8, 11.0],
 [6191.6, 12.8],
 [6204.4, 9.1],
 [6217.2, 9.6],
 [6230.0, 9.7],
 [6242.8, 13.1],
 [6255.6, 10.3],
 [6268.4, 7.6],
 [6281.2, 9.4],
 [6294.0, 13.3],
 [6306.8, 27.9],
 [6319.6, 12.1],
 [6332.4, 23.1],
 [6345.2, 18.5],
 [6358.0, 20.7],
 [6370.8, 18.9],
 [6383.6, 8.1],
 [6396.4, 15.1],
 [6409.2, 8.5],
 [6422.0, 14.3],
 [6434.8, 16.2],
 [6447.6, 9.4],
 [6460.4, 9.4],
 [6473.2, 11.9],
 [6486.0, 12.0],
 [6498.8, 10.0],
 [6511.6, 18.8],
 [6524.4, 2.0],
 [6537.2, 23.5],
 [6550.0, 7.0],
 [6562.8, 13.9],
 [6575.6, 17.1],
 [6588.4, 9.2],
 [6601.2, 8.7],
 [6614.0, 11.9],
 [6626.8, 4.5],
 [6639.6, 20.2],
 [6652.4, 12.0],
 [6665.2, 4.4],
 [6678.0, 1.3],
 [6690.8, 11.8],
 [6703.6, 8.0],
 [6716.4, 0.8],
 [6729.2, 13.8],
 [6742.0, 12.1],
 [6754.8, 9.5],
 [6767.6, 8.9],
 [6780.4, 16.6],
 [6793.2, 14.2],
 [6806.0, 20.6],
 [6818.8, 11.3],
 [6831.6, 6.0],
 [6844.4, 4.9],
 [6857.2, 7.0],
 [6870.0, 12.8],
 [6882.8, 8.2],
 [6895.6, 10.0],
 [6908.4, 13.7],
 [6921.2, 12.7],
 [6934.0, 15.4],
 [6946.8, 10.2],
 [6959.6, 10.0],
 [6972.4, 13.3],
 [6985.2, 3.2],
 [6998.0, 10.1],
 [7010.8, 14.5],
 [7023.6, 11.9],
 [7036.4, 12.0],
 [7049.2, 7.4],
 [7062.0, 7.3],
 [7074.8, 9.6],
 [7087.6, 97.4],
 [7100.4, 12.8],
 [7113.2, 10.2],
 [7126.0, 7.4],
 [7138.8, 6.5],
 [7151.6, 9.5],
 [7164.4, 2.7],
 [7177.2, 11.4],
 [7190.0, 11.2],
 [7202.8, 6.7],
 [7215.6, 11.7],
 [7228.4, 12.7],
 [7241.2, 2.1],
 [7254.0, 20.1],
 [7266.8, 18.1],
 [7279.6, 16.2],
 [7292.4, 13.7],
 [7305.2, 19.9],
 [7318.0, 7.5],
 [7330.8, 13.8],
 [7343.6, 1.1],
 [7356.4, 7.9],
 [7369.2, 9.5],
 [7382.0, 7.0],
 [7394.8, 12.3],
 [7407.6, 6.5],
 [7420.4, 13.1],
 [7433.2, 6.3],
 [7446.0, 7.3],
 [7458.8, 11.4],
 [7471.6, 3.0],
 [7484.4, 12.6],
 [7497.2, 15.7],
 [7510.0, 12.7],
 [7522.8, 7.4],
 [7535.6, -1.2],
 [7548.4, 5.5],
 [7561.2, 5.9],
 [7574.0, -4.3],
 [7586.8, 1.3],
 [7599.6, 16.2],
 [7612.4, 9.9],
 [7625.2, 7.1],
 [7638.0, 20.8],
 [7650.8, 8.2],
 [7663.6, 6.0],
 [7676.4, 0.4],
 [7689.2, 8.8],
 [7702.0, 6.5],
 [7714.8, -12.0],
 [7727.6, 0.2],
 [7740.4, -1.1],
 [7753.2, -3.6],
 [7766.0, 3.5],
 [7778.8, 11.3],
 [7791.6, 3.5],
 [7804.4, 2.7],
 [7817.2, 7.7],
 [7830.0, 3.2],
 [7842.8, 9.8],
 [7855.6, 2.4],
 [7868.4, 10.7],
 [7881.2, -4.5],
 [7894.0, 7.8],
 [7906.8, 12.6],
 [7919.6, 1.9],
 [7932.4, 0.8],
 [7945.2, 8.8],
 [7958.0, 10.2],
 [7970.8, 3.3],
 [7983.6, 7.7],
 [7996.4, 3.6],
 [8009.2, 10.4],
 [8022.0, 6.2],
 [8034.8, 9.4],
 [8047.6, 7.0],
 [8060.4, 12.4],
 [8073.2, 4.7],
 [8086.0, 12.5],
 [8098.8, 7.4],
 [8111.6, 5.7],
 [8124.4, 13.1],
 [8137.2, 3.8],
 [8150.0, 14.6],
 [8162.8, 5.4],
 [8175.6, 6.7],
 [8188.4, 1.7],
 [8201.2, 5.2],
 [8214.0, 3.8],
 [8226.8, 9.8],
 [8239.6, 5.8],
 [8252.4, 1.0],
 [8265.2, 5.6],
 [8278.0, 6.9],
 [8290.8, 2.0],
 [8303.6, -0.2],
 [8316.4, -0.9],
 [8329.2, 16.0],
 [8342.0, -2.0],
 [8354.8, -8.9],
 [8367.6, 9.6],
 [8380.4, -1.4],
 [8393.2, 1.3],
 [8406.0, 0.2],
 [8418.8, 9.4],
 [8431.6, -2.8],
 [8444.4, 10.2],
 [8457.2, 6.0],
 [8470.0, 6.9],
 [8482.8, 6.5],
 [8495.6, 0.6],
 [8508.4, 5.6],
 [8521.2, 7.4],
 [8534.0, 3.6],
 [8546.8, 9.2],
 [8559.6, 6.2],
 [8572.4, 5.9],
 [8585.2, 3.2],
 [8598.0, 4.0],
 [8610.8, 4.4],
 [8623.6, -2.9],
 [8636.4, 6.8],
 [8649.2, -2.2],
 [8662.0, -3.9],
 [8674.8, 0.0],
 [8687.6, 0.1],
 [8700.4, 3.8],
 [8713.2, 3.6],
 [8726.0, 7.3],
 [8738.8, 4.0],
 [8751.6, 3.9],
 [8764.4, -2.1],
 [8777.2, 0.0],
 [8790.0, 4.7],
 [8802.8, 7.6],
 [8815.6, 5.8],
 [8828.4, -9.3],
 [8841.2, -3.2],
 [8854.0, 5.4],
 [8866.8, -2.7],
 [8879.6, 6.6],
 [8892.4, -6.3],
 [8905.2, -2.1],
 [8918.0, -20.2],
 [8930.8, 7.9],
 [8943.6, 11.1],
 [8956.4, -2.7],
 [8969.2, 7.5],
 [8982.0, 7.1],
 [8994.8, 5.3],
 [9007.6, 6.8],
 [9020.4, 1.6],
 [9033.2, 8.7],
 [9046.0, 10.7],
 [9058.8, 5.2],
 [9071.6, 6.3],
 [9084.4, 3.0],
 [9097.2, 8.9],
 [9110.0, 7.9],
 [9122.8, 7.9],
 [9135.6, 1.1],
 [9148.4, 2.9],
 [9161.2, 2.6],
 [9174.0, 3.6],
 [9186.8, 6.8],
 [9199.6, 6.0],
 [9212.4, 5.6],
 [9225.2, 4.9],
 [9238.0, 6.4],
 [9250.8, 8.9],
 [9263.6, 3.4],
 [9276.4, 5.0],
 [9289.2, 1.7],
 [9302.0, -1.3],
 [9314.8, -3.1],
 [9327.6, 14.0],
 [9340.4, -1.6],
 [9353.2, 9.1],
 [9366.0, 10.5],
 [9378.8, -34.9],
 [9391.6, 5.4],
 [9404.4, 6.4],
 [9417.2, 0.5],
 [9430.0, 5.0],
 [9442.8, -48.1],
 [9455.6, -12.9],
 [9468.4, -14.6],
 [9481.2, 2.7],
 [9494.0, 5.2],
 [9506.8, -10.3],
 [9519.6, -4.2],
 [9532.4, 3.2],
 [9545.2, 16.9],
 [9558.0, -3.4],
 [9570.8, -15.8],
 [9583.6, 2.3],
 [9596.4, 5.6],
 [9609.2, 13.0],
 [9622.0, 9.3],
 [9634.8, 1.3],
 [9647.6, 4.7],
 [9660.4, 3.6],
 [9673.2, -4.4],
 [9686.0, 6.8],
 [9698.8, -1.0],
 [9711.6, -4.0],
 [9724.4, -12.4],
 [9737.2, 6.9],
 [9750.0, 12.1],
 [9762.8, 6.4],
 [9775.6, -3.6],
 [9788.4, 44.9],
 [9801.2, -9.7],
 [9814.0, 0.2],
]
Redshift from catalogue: 0.080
